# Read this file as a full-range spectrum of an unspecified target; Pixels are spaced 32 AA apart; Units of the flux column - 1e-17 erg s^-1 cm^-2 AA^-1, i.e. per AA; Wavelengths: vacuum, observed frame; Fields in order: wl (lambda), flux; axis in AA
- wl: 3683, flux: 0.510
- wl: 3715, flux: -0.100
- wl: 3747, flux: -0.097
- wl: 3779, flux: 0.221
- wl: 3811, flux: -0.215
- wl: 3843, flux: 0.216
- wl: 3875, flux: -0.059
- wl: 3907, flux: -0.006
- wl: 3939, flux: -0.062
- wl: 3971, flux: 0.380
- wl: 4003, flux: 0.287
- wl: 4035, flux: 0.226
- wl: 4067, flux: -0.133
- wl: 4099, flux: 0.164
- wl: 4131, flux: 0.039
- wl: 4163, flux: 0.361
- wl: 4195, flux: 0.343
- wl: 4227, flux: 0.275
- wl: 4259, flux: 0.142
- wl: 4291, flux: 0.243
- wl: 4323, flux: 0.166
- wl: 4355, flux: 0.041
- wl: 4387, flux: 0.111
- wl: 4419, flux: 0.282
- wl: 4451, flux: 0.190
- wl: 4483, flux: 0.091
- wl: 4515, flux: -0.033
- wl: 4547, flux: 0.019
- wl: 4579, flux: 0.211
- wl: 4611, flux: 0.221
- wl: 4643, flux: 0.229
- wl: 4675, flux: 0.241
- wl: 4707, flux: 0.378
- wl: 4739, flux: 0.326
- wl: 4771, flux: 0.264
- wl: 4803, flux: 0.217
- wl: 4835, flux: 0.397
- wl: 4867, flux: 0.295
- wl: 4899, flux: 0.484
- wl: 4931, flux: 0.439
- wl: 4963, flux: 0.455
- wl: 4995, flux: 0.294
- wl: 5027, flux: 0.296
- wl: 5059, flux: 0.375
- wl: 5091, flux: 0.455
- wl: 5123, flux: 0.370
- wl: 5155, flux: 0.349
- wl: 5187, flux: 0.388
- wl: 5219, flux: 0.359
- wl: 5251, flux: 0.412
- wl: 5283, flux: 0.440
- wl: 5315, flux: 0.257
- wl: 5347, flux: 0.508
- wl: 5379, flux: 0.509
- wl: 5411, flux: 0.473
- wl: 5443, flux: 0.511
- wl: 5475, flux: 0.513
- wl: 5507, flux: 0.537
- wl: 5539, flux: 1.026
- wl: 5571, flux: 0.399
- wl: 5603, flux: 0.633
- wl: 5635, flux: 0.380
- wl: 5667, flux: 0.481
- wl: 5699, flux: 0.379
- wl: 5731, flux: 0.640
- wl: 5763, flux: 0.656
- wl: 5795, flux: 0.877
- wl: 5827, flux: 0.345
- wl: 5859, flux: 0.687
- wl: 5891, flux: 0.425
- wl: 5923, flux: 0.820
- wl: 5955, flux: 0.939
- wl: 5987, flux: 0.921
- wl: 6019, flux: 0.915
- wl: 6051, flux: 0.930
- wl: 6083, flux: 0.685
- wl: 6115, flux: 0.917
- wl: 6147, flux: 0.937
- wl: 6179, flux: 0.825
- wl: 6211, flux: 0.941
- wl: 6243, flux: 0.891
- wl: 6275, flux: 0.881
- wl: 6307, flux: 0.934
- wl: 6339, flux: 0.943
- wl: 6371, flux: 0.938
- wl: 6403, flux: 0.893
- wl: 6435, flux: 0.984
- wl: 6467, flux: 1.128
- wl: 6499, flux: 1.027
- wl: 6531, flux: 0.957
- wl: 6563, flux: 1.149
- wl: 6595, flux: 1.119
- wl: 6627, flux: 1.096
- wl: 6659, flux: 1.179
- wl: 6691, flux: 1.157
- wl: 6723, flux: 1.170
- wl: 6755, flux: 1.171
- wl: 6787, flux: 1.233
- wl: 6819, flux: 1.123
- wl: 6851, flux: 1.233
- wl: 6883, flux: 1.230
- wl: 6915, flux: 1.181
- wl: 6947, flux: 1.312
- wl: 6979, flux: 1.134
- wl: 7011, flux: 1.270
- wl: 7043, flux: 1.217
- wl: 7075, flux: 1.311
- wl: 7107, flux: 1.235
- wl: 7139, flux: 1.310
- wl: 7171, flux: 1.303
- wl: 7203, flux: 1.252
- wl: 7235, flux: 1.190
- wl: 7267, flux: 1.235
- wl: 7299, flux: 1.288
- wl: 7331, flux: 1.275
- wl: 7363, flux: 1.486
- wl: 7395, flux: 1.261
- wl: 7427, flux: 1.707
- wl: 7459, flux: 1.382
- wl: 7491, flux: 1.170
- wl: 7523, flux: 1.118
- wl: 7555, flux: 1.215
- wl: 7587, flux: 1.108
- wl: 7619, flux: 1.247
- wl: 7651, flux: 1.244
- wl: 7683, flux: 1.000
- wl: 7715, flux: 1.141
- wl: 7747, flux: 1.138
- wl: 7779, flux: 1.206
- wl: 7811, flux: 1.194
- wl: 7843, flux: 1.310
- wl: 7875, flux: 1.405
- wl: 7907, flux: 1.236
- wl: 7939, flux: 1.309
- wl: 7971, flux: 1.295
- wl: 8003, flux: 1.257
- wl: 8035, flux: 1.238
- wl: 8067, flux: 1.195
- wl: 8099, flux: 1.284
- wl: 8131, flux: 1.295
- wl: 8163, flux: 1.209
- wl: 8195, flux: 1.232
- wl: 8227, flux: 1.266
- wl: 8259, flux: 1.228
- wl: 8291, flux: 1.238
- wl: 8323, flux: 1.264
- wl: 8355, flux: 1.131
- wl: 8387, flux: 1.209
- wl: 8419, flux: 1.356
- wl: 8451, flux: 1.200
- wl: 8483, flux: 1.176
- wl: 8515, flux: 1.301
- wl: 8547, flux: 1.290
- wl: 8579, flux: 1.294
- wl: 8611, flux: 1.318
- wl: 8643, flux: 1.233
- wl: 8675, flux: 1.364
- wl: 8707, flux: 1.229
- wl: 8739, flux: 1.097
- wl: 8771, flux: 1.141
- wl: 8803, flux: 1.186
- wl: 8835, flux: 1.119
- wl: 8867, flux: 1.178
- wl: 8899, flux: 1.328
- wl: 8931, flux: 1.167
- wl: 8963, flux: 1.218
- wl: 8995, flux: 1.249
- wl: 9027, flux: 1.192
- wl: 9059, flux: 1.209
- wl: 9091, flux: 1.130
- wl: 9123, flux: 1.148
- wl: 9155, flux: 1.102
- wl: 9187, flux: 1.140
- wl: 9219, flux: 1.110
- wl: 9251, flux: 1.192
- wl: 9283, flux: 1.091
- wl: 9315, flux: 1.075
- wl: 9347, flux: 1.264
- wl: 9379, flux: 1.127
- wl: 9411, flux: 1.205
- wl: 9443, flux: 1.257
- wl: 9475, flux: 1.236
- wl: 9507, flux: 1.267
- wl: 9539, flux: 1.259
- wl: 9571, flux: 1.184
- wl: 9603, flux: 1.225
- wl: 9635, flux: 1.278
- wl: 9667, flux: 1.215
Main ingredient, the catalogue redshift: 0.485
